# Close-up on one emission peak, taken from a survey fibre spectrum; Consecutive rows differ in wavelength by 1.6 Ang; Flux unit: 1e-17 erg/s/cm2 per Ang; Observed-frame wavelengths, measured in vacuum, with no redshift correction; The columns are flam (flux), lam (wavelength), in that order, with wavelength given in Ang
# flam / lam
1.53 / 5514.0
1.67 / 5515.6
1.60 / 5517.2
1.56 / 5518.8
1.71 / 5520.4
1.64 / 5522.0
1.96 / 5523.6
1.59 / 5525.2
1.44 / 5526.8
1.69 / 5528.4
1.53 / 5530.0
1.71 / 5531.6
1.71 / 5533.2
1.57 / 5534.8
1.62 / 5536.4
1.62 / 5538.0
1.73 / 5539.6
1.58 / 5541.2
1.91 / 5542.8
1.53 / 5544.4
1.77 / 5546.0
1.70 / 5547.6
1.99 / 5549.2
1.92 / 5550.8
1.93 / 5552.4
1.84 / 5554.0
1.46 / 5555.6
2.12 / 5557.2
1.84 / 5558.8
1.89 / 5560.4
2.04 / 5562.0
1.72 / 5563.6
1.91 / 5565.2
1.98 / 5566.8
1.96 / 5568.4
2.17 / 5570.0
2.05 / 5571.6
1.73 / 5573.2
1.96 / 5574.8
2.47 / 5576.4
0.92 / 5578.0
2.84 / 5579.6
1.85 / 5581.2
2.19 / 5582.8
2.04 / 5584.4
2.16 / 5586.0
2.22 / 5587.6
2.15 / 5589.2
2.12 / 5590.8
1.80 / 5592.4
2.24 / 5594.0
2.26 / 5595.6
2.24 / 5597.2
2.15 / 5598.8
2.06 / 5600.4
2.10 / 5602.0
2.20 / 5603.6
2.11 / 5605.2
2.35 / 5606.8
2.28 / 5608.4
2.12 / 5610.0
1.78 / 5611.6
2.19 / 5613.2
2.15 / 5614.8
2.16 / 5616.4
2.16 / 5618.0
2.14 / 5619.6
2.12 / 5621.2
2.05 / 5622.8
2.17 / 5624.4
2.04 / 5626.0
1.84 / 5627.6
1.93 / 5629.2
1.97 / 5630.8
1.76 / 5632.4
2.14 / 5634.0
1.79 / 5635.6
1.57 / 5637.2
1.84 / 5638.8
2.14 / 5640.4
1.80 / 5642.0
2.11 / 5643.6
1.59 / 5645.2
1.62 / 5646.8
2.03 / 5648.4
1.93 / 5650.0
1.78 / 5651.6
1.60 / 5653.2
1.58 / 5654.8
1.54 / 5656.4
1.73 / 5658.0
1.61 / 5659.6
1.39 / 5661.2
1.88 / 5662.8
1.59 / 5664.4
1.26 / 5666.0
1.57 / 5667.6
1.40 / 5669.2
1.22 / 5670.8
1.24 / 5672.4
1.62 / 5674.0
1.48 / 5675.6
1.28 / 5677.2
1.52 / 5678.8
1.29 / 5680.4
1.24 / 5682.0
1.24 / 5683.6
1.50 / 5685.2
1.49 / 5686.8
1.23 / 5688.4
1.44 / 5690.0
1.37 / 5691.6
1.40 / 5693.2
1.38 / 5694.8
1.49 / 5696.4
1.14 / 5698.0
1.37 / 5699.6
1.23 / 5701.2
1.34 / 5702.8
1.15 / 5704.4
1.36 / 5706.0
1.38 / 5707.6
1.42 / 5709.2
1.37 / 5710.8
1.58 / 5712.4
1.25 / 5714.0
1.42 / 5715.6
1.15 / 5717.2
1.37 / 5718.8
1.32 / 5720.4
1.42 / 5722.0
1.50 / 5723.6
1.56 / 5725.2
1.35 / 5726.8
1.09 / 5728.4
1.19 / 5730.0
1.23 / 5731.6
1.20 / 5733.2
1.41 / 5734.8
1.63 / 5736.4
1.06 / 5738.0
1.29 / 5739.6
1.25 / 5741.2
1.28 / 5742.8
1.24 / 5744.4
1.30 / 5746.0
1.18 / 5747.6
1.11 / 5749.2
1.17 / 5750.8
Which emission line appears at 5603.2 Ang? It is C IV 1549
